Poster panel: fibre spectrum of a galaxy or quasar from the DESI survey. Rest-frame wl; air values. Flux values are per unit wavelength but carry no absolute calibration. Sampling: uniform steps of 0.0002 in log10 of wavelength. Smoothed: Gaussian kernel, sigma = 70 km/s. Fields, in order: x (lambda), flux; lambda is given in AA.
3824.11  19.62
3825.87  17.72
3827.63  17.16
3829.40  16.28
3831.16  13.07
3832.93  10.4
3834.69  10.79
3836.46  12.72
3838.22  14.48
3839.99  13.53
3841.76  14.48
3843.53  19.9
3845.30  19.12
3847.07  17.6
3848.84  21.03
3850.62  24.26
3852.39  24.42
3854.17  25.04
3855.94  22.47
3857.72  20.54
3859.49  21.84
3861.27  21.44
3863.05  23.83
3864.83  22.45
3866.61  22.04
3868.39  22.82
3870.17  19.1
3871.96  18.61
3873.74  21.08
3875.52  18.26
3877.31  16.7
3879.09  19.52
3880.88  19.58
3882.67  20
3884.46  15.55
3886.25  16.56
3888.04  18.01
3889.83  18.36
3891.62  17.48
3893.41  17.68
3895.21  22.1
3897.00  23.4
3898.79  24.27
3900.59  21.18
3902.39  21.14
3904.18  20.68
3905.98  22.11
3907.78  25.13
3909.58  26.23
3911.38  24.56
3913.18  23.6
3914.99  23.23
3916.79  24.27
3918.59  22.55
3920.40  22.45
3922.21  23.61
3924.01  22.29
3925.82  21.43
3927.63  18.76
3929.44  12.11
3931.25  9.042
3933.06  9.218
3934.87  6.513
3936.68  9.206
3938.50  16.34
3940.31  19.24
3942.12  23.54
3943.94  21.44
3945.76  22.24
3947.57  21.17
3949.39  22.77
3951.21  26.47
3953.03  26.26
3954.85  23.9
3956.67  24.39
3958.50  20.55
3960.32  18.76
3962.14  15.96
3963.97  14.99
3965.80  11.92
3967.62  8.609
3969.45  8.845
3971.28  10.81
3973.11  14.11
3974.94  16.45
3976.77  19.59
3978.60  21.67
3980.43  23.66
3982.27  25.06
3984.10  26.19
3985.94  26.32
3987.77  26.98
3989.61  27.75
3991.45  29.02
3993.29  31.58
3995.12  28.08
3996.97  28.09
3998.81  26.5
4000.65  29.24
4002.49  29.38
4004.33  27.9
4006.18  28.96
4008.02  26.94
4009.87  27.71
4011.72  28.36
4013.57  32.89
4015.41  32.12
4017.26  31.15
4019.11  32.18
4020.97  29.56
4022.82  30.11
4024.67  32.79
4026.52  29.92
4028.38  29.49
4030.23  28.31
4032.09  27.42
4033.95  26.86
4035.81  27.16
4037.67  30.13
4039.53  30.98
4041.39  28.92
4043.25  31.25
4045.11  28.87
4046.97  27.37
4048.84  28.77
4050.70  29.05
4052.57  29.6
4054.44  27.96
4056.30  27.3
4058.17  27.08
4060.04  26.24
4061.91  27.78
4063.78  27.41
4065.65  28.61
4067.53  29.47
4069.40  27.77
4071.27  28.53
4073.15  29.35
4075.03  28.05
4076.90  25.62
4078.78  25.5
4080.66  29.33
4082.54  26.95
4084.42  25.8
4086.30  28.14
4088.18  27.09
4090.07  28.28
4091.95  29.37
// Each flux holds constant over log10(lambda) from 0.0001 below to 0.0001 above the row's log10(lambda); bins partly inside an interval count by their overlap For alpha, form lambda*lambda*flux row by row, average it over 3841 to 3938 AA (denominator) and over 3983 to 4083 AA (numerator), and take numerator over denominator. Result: 1.54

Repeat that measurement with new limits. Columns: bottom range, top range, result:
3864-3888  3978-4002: 1.48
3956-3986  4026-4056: 1.67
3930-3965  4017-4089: 1.63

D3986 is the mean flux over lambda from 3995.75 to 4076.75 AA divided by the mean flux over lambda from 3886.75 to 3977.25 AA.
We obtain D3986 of 1.5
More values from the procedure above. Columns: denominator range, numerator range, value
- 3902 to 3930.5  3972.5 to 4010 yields 1.17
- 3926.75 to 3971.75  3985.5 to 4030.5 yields 1.73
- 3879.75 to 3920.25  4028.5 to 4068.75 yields 1.34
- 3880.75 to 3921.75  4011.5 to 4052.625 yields 1.39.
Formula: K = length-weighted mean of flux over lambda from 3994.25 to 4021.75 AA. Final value 29.3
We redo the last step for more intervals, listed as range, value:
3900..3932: 21.4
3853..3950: 20.1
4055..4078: 27.8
